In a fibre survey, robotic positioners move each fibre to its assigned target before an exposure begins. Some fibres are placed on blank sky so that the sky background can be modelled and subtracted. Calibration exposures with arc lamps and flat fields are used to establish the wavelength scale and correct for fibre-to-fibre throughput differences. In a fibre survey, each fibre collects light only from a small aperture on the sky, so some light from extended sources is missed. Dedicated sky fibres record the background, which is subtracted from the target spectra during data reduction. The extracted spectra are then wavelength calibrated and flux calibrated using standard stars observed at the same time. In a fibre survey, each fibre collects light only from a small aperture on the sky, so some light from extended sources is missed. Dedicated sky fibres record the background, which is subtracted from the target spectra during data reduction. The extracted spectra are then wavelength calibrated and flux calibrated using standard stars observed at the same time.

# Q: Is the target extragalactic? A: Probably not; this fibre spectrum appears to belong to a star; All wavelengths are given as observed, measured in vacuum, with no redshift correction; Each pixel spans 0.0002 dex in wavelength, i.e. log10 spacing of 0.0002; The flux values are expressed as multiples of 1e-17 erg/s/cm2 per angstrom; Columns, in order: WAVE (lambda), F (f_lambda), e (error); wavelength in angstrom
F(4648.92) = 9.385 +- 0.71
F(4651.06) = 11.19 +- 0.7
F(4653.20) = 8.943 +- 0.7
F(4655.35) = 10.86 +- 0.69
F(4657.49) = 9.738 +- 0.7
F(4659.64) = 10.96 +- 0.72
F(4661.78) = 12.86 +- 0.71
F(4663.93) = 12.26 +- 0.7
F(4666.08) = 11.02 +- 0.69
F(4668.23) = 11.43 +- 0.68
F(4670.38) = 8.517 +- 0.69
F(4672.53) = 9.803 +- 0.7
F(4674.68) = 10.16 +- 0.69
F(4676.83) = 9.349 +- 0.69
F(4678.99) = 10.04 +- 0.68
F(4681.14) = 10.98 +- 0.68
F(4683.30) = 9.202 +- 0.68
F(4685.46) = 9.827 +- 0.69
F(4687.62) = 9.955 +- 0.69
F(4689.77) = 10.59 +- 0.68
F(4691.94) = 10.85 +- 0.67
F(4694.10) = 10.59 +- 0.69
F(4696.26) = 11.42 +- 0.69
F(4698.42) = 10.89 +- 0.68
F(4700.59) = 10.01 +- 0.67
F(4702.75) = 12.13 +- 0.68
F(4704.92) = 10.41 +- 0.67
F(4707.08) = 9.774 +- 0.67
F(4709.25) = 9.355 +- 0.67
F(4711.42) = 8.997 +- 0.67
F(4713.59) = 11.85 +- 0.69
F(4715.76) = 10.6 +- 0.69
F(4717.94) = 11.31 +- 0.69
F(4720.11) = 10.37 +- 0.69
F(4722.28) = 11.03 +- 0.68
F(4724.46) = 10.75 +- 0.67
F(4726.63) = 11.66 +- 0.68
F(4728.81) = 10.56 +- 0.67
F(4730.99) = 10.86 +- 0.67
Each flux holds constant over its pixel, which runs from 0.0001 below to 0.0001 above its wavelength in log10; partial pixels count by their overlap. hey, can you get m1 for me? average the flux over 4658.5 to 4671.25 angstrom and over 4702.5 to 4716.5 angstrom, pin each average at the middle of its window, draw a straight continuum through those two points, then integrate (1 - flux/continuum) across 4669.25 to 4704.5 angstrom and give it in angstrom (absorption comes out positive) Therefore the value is 1.6 angstrom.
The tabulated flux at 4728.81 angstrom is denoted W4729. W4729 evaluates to 10.56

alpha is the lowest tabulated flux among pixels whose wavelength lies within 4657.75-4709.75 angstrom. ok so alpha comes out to 8.517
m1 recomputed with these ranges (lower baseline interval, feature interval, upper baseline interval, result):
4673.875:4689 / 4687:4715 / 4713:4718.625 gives 0.27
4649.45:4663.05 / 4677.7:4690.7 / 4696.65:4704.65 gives 0.96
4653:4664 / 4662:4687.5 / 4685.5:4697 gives 1.11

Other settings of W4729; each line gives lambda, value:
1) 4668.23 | 11.43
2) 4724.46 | 10.75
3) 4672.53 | 9.803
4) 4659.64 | 10.96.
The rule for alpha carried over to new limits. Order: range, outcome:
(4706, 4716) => 8.997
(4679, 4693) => 9.202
